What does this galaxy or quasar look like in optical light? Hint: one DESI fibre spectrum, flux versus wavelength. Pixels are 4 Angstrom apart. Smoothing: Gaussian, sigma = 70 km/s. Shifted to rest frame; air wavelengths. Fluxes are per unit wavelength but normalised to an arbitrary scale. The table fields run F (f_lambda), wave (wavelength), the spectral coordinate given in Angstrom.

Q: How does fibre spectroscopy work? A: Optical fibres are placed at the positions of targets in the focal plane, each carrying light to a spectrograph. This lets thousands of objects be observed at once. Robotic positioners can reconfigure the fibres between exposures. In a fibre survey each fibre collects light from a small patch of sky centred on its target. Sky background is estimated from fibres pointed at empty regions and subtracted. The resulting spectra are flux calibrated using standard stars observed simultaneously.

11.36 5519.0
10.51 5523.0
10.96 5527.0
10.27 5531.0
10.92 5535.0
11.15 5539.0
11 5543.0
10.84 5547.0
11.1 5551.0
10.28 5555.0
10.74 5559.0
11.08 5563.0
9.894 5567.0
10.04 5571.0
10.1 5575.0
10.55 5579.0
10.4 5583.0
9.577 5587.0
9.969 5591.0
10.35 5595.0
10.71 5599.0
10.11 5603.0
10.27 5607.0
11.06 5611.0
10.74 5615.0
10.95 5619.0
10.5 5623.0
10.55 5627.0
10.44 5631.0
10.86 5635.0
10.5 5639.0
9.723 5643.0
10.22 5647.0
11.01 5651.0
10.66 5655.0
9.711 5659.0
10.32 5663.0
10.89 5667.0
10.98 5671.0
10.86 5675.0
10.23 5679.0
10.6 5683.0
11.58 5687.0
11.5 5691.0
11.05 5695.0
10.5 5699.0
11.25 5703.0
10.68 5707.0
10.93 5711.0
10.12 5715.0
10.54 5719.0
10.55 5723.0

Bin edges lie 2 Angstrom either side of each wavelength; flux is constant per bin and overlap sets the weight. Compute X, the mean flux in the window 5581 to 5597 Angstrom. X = 10.1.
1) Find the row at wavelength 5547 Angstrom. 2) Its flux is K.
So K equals 10.84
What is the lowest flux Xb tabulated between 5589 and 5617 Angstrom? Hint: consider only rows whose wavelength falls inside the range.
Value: 9.969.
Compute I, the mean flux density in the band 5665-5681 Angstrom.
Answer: 10.7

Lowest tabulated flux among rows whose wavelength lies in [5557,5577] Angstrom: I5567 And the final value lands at 9.894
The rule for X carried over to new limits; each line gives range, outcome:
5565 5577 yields 10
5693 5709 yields 10.9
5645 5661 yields 10.4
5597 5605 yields 10.4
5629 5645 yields 10.4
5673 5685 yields 10.6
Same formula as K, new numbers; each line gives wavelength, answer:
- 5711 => 10.93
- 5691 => 11.5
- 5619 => 10.95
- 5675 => 10.86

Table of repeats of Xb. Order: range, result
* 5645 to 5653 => 10.22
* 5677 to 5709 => 10.23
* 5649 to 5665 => 9.711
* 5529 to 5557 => 10.27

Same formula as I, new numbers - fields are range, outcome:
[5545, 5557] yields 10.7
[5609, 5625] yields 10.8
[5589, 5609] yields 10.3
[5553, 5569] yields 10.5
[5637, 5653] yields 10.4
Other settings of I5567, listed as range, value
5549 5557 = 10.28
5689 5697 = 11.05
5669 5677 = 10.86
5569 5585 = 10.04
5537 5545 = 11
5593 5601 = 10.35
